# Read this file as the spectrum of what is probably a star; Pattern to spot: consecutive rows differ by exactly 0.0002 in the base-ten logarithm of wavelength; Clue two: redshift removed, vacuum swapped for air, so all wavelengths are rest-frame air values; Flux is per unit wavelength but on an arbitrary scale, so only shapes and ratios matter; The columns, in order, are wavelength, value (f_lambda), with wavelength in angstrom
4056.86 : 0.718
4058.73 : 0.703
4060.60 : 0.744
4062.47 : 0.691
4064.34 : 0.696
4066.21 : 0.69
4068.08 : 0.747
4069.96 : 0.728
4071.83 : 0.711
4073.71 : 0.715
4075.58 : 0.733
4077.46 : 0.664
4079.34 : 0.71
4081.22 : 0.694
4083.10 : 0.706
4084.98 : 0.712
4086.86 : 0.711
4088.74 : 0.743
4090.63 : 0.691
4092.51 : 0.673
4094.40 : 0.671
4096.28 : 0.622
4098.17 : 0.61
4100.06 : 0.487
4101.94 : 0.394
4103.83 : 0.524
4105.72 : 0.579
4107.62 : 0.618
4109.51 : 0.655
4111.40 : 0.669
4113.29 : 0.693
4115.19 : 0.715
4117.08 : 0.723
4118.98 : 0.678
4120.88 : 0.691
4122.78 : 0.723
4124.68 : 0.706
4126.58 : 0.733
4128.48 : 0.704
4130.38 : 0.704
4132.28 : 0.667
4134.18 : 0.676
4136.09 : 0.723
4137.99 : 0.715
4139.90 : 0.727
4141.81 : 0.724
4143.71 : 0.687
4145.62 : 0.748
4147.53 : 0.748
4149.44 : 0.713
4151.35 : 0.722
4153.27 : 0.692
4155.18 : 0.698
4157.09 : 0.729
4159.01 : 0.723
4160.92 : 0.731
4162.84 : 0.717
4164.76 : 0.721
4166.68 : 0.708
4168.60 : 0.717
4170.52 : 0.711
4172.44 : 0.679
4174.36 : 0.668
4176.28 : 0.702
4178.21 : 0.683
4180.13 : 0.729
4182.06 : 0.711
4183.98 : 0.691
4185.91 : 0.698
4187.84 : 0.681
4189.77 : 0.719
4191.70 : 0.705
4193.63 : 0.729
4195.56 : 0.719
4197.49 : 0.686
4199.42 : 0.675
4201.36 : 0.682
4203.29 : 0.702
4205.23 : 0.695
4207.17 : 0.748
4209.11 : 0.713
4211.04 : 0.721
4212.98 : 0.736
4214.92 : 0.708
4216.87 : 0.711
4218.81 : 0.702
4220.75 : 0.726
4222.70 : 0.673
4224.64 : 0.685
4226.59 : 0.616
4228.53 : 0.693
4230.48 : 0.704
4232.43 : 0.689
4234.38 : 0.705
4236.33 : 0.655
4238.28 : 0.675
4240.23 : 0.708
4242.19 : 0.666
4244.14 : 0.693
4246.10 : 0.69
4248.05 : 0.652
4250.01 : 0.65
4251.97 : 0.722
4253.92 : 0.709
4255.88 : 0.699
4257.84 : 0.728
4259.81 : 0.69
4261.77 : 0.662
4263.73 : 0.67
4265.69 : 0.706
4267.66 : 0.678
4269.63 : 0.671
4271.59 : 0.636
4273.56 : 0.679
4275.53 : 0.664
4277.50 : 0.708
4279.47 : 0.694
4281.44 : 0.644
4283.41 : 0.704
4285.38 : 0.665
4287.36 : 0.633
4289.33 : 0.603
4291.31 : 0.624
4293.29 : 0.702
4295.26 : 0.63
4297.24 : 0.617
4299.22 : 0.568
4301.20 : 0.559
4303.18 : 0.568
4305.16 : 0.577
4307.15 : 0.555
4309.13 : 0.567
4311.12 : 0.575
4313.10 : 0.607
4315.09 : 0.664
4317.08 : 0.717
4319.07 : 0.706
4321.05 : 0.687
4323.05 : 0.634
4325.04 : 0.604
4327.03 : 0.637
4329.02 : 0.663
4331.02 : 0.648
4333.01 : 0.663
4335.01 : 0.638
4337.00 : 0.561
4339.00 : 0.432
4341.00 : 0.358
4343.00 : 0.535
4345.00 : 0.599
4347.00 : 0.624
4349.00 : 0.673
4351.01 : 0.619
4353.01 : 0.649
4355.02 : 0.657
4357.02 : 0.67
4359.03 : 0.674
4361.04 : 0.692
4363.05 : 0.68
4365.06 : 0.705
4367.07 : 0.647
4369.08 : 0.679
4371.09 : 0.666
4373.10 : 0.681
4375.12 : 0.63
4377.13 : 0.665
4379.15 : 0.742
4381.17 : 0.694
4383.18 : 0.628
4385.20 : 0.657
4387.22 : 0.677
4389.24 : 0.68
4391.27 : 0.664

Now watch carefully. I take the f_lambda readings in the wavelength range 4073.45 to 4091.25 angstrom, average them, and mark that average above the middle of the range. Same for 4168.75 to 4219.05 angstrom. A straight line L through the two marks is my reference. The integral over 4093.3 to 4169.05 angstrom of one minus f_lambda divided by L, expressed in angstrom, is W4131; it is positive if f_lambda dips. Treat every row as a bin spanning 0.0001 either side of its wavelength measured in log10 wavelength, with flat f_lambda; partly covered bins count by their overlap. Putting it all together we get 2.9 angstrom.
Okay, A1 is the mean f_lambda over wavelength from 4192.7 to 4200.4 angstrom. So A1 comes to 0.702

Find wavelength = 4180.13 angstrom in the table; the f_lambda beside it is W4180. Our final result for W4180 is 0.729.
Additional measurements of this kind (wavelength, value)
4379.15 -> 0.742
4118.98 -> 0.678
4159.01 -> 0.723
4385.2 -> 0.657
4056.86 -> 0.718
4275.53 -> 0.664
